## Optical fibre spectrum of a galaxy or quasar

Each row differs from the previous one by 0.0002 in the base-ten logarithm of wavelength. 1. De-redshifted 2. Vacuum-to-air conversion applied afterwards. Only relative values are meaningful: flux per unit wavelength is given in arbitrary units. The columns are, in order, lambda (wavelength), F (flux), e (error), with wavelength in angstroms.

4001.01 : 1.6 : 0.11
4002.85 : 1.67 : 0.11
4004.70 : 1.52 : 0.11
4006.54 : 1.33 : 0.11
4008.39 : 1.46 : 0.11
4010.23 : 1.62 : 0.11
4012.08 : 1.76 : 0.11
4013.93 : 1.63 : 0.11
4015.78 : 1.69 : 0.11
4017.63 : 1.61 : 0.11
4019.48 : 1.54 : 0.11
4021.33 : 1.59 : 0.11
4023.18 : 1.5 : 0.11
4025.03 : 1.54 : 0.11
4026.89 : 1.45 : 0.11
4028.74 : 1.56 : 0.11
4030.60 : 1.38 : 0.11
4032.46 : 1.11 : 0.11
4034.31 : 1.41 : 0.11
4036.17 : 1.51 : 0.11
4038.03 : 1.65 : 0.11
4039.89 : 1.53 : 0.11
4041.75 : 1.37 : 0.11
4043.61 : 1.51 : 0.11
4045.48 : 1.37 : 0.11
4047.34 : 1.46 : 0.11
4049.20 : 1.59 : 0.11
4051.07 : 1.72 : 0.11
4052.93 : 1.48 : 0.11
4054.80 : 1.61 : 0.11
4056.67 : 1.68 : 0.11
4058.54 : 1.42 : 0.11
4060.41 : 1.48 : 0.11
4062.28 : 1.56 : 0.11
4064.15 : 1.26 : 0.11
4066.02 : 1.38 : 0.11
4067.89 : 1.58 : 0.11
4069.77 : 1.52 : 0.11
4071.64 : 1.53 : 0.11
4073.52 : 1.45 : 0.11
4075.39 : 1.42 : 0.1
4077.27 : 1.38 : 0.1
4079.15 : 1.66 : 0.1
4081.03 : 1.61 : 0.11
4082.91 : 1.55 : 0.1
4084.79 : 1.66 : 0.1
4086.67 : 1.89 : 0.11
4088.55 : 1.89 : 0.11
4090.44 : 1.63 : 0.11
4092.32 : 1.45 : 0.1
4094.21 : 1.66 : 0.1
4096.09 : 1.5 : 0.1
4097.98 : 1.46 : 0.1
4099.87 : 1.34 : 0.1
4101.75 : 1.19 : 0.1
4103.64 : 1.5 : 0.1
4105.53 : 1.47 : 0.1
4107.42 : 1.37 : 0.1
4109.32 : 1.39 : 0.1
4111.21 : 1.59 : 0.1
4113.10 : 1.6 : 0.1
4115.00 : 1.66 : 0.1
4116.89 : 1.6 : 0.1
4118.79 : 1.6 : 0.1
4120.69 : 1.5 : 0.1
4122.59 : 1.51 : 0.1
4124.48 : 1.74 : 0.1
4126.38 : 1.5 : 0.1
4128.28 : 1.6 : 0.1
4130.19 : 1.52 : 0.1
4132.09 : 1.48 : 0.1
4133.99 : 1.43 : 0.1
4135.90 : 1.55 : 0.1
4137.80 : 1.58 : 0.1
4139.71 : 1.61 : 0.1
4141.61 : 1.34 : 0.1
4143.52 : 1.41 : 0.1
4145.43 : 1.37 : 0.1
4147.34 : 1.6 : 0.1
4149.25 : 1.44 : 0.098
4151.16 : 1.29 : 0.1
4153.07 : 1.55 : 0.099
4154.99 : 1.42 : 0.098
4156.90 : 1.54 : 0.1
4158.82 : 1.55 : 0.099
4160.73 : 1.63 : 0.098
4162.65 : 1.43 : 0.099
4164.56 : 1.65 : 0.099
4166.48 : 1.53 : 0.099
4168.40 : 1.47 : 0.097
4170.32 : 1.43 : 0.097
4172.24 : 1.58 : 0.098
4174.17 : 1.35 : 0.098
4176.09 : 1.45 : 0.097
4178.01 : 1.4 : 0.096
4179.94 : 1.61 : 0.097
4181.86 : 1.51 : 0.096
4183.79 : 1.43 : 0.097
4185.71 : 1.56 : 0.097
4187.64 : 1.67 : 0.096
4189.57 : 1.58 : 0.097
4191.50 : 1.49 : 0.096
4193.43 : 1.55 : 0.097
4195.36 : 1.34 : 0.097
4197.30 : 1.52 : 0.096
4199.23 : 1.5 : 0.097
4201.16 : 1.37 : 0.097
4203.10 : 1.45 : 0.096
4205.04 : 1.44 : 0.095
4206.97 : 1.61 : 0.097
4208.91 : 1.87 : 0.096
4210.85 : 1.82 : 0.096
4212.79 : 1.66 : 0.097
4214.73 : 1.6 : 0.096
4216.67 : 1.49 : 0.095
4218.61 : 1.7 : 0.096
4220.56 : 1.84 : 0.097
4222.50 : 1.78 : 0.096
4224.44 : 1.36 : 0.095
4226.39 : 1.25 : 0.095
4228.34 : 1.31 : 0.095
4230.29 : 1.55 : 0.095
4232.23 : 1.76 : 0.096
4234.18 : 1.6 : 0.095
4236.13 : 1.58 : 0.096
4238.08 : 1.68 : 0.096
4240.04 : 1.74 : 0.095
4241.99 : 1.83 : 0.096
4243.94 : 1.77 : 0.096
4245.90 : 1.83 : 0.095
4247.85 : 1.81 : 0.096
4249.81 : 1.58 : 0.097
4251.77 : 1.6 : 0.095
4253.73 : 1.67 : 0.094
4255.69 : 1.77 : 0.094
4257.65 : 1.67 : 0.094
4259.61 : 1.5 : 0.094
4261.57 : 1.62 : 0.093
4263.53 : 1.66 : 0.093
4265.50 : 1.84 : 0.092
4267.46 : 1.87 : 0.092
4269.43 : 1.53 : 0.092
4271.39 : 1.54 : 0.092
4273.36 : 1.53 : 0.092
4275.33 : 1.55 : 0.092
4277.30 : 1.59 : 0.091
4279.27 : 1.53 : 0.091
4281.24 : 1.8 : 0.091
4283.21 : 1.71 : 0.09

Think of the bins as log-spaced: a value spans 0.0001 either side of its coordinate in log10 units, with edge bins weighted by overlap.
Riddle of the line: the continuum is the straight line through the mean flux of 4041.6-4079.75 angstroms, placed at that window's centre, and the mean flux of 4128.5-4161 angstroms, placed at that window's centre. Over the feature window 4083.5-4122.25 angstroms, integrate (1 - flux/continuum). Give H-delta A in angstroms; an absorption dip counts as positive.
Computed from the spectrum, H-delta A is -1.4 angstroms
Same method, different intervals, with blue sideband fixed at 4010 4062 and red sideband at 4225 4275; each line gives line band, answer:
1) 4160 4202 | 2.66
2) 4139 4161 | 1.58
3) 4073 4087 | -0.16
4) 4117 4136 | 0.35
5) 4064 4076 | 0.64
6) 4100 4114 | 1.13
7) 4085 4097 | -0.88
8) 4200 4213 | 0.15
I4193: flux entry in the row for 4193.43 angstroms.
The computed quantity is 1.55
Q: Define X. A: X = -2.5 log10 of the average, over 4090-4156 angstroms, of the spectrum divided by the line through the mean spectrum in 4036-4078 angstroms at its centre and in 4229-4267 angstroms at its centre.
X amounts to 0.05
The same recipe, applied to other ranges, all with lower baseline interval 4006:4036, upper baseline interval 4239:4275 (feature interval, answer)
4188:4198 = 0.09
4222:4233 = 0.12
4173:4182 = 0.12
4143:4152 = 0.13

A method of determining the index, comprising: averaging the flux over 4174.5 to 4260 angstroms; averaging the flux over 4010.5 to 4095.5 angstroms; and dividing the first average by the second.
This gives 1.03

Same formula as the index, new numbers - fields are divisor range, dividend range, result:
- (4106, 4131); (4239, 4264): 1.09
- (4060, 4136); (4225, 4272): 1.08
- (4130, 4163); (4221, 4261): 1.10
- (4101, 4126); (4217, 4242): 1.05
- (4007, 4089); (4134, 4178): 0.97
